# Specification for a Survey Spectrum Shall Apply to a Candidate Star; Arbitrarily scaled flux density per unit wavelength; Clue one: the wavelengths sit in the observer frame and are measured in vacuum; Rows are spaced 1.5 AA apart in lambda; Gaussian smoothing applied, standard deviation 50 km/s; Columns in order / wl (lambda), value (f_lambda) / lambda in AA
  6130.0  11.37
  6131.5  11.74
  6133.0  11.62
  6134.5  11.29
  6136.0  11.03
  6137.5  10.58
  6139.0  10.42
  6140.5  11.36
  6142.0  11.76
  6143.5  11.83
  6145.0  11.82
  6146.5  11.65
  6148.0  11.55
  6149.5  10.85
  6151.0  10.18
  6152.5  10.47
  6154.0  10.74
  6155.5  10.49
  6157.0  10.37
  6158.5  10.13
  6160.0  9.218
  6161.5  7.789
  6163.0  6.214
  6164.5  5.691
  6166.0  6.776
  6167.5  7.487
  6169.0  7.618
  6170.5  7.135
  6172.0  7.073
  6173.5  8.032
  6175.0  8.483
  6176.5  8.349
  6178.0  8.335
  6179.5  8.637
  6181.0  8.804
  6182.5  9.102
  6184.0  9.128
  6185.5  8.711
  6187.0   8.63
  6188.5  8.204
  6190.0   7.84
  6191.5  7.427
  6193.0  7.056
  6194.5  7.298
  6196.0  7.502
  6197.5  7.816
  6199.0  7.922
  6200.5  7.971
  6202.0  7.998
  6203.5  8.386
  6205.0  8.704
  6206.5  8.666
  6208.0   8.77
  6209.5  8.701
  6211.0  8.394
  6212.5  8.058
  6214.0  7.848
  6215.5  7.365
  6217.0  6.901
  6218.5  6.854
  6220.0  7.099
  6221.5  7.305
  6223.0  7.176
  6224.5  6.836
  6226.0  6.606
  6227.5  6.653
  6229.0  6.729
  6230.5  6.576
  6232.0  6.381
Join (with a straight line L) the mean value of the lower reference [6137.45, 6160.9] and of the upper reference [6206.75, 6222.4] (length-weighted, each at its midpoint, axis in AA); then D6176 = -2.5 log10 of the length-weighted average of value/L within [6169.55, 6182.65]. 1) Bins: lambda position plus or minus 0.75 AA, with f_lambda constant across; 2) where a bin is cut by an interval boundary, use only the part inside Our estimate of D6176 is 0.17 mag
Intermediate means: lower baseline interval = 10.8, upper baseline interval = 7.75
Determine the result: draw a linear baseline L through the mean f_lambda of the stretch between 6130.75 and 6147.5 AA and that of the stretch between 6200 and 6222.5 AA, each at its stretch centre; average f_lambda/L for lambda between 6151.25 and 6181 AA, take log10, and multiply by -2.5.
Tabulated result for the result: 0.20 mag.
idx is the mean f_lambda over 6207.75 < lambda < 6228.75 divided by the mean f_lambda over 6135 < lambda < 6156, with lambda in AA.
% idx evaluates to 0.67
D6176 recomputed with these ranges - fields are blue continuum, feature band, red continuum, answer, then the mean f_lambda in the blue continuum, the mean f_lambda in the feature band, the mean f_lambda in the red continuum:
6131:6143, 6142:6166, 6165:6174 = -0.07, 11.2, 9.89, 7.29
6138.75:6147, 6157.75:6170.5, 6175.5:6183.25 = 0.29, 11.5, 7.59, 8.64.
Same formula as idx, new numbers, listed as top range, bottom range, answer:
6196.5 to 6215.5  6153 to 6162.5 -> 0.85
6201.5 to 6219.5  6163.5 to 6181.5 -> 1.05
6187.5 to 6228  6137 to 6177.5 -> 0.82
